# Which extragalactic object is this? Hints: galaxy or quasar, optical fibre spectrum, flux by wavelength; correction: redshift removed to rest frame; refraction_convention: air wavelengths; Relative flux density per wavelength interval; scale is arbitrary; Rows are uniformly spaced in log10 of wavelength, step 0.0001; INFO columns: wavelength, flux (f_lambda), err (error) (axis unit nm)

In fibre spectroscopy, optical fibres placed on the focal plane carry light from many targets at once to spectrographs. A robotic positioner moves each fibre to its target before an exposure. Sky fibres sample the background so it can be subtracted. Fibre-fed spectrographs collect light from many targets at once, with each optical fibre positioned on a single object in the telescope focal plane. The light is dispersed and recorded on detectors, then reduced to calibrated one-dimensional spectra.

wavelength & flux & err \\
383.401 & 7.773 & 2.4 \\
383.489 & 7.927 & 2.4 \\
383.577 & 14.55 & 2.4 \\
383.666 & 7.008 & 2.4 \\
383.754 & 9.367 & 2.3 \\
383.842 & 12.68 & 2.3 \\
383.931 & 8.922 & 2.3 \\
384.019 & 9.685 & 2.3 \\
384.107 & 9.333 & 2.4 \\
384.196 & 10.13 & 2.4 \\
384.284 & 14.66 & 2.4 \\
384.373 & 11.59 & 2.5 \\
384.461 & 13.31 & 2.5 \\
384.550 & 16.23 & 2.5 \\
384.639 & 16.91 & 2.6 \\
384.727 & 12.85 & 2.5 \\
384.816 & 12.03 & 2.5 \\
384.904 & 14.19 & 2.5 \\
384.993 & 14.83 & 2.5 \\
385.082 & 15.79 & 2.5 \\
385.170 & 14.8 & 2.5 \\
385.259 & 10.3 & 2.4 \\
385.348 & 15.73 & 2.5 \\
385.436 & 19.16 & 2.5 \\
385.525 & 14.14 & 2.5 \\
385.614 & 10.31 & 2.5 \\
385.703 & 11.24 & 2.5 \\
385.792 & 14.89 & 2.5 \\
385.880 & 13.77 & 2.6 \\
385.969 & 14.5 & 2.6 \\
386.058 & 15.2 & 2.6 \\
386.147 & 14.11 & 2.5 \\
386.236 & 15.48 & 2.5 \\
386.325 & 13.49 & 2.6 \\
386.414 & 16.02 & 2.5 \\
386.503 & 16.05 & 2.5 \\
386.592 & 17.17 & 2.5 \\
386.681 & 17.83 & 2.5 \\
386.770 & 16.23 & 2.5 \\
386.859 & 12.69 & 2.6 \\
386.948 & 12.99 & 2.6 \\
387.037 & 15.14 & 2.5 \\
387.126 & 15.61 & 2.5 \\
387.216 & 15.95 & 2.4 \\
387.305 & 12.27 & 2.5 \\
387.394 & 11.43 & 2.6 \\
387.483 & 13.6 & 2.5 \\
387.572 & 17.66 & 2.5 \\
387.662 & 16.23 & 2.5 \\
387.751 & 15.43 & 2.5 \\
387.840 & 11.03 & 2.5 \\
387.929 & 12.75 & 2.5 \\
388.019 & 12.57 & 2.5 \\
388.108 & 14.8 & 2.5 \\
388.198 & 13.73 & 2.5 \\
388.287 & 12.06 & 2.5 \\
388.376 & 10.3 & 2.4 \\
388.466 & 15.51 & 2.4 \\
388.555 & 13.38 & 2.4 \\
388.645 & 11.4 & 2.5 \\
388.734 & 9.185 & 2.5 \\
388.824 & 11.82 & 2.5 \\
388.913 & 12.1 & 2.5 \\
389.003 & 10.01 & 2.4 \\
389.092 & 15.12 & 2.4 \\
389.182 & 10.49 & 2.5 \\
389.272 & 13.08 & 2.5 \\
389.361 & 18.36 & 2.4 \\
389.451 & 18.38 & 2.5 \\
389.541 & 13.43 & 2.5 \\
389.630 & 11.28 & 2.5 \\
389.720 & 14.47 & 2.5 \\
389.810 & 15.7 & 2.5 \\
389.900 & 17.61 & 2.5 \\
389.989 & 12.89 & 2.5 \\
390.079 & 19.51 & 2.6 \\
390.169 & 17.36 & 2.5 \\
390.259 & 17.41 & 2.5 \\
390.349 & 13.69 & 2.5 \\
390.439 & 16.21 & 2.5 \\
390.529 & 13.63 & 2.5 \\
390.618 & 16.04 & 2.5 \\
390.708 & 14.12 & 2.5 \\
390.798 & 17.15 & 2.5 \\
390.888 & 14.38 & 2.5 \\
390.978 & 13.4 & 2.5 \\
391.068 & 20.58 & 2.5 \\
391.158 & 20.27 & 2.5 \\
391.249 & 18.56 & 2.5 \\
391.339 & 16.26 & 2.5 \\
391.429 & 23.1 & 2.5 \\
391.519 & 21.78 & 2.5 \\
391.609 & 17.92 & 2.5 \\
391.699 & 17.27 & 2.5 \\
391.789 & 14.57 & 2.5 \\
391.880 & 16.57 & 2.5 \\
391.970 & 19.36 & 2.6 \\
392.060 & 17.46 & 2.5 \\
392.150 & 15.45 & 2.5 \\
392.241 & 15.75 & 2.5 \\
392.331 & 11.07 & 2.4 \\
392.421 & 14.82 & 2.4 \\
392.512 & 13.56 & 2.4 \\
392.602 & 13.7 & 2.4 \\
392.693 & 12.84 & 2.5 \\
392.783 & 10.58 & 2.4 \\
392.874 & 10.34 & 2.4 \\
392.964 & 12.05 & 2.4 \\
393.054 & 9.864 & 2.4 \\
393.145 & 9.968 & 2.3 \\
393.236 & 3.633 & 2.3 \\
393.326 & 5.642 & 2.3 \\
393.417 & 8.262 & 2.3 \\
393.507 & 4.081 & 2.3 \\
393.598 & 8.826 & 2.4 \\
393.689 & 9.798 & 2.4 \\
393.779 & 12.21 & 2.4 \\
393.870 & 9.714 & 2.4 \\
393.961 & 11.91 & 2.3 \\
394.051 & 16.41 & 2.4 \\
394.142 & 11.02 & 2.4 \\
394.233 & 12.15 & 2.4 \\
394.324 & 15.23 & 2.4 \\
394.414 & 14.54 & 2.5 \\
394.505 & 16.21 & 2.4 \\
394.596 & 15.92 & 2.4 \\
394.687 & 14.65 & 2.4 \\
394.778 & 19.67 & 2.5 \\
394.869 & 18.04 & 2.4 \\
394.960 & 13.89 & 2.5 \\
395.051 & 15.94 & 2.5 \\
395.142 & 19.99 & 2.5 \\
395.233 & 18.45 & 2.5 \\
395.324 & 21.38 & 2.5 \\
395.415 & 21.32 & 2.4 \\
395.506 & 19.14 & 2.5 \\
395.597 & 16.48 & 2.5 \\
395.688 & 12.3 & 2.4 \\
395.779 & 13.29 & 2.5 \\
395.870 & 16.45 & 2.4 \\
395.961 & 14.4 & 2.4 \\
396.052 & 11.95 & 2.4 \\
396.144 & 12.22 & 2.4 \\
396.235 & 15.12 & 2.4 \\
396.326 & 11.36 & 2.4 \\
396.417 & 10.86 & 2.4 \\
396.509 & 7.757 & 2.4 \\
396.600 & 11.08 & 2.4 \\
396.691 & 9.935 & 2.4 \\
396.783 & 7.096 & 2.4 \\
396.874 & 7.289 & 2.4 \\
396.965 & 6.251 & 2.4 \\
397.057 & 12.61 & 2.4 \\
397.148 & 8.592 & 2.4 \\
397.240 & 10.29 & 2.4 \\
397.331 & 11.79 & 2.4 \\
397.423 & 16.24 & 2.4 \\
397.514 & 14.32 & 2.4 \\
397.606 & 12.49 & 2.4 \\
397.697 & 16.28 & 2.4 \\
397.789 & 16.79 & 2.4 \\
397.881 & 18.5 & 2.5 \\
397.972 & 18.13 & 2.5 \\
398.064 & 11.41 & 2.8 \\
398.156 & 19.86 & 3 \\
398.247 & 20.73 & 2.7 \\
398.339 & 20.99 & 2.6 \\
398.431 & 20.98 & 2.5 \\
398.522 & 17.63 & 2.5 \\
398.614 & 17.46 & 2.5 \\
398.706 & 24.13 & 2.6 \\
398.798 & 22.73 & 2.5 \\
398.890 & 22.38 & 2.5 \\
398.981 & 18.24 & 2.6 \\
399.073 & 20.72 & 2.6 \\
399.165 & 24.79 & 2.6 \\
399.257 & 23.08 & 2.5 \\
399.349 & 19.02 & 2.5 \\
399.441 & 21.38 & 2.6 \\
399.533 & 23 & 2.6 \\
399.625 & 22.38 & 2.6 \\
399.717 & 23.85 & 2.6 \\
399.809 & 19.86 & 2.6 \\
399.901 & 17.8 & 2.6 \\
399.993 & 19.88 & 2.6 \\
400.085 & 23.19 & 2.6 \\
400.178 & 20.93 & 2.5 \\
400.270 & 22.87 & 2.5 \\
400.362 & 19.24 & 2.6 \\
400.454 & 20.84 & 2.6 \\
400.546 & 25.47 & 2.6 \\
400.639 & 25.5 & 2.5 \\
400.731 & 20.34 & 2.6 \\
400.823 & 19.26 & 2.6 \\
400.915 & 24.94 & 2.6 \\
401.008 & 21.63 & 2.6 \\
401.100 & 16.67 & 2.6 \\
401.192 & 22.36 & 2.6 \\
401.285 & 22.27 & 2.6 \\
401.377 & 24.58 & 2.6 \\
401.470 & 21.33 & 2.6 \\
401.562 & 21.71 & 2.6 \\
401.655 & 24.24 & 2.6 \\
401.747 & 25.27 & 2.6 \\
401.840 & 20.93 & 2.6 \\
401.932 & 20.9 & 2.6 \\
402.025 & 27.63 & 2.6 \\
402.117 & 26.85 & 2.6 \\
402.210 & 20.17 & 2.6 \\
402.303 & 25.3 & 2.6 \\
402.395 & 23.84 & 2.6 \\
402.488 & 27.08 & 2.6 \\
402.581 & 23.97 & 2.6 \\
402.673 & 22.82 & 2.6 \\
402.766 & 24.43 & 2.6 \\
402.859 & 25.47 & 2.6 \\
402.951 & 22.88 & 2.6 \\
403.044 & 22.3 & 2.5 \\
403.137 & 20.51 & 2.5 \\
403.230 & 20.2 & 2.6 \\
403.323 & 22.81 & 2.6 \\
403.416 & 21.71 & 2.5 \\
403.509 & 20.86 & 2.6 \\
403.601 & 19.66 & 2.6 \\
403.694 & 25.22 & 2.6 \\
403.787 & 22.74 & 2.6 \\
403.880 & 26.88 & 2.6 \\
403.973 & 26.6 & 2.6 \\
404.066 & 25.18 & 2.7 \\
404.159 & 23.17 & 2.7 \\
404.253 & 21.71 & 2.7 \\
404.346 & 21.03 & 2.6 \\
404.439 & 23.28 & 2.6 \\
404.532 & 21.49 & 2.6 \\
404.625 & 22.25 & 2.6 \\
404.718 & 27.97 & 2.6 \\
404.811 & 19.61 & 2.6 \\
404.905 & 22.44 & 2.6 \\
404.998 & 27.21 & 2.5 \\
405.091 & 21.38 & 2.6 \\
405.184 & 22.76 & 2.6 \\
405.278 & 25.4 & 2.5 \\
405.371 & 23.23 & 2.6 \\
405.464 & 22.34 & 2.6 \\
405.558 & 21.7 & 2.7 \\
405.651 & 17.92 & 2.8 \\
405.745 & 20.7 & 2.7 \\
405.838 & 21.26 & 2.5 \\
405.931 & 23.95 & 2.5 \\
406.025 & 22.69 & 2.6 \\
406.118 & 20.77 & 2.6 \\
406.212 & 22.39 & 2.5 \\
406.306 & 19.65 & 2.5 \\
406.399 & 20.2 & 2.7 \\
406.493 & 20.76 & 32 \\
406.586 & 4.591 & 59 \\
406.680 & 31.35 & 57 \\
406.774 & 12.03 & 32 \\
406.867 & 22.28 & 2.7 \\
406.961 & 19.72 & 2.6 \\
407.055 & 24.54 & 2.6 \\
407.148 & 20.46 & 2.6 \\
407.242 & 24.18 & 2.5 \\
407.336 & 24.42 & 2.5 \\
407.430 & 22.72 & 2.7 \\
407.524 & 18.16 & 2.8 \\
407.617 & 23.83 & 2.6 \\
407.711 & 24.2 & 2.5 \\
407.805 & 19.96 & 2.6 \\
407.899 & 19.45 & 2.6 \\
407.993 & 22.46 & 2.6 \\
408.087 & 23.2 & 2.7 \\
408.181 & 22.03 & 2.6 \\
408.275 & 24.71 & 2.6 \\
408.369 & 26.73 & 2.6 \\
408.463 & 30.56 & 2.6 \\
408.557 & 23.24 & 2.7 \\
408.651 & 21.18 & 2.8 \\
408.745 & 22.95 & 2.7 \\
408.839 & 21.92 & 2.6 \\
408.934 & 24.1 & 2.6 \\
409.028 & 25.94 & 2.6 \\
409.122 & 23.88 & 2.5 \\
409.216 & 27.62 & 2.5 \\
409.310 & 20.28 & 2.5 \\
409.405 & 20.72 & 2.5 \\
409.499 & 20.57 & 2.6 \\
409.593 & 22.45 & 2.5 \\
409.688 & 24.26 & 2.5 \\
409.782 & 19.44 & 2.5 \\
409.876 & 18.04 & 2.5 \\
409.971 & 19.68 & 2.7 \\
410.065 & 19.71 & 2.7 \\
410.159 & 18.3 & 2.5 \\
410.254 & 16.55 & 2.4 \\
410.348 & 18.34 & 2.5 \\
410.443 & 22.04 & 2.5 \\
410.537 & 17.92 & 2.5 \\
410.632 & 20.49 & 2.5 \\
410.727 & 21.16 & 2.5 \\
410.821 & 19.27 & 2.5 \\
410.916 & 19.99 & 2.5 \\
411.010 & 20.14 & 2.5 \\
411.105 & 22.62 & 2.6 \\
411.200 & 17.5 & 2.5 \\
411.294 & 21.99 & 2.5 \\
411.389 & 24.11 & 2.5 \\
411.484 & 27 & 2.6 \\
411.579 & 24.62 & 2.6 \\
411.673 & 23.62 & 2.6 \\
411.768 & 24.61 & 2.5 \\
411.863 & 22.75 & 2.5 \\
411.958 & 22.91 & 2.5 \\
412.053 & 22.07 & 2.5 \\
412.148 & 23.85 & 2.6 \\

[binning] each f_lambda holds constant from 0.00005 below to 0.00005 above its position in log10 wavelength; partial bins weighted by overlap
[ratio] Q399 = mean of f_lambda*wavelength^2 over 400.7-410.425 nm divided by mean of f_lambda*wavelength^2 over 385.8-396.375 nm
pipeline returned 1.7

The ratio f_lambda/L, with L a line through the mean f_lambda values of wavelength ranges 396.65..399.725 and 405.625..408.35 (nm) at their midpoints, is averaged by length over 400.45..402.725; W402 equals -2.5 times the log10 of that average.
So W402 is -0.23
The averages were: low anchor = 17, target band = 23.1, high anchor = 21.3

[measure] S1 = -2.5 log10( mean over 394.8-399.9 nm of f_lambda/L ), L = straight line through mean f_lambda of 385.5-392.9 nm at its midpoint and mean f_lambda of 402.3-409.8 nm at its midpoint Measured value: 0.134 mag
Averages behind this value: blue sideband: 14.8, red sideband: 22.6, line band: 16.4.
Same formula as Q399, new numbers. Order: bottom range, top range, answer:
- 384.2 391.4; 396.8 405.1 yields 1.54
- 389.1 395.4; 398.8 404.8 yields 1.62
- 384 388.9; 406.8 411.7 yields 1.78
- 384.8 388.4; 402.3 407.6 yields 1.71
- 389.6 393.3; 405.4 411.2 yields 1.54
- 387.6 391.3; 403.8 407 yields 1.63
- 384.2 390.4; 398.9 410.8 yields 1.70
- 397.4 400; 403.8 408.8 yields 1.19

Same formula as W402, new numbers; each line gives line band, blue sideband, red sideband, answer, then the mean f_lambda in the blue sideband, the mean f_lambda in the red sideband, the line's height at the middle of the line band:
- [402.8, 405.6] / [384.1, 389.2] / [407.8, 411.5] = -0.158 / 13.8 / 21.8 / 19.9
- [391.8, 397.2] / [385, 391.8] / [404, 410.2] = 0.304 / 14.9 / 22.1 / 17.2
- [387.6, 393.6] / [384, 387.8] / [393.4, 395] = -0.042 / 14.2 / 13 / 13.5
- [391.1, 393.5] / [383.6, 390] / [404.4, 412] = 0.113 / 13.6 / 21.9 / 15.8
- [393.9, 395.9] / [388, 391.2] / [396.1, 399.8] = -0.028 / 14.5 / 16.3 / 15.6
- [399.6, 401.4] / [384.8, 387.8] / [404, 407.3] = -0.092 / 14.6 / 21.8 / 19.9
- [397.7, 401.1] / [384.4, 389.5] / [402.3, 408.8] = -0.053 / 14.1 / 22.5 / 19.7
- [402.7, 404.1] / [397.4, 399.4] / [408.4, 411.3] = -0.156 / 19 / 21.4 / 20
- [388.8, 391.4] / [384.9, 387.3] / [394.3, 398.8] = -0.036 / 14.7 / 15.1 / 14.9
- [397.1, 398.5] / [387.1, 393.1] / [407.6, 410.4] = 0.125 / 14.7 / 22.2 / 17.8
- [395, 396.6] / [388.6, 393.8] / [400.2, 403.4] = 0.178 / 14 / 22.8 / 17.9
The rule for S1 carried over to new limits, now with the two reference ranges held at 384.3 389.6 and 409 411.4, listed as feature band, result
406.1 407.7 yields -0.051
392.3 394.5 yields 0.397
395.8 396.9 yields 0.416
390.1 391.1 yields -0.054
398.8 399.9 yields -0.220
